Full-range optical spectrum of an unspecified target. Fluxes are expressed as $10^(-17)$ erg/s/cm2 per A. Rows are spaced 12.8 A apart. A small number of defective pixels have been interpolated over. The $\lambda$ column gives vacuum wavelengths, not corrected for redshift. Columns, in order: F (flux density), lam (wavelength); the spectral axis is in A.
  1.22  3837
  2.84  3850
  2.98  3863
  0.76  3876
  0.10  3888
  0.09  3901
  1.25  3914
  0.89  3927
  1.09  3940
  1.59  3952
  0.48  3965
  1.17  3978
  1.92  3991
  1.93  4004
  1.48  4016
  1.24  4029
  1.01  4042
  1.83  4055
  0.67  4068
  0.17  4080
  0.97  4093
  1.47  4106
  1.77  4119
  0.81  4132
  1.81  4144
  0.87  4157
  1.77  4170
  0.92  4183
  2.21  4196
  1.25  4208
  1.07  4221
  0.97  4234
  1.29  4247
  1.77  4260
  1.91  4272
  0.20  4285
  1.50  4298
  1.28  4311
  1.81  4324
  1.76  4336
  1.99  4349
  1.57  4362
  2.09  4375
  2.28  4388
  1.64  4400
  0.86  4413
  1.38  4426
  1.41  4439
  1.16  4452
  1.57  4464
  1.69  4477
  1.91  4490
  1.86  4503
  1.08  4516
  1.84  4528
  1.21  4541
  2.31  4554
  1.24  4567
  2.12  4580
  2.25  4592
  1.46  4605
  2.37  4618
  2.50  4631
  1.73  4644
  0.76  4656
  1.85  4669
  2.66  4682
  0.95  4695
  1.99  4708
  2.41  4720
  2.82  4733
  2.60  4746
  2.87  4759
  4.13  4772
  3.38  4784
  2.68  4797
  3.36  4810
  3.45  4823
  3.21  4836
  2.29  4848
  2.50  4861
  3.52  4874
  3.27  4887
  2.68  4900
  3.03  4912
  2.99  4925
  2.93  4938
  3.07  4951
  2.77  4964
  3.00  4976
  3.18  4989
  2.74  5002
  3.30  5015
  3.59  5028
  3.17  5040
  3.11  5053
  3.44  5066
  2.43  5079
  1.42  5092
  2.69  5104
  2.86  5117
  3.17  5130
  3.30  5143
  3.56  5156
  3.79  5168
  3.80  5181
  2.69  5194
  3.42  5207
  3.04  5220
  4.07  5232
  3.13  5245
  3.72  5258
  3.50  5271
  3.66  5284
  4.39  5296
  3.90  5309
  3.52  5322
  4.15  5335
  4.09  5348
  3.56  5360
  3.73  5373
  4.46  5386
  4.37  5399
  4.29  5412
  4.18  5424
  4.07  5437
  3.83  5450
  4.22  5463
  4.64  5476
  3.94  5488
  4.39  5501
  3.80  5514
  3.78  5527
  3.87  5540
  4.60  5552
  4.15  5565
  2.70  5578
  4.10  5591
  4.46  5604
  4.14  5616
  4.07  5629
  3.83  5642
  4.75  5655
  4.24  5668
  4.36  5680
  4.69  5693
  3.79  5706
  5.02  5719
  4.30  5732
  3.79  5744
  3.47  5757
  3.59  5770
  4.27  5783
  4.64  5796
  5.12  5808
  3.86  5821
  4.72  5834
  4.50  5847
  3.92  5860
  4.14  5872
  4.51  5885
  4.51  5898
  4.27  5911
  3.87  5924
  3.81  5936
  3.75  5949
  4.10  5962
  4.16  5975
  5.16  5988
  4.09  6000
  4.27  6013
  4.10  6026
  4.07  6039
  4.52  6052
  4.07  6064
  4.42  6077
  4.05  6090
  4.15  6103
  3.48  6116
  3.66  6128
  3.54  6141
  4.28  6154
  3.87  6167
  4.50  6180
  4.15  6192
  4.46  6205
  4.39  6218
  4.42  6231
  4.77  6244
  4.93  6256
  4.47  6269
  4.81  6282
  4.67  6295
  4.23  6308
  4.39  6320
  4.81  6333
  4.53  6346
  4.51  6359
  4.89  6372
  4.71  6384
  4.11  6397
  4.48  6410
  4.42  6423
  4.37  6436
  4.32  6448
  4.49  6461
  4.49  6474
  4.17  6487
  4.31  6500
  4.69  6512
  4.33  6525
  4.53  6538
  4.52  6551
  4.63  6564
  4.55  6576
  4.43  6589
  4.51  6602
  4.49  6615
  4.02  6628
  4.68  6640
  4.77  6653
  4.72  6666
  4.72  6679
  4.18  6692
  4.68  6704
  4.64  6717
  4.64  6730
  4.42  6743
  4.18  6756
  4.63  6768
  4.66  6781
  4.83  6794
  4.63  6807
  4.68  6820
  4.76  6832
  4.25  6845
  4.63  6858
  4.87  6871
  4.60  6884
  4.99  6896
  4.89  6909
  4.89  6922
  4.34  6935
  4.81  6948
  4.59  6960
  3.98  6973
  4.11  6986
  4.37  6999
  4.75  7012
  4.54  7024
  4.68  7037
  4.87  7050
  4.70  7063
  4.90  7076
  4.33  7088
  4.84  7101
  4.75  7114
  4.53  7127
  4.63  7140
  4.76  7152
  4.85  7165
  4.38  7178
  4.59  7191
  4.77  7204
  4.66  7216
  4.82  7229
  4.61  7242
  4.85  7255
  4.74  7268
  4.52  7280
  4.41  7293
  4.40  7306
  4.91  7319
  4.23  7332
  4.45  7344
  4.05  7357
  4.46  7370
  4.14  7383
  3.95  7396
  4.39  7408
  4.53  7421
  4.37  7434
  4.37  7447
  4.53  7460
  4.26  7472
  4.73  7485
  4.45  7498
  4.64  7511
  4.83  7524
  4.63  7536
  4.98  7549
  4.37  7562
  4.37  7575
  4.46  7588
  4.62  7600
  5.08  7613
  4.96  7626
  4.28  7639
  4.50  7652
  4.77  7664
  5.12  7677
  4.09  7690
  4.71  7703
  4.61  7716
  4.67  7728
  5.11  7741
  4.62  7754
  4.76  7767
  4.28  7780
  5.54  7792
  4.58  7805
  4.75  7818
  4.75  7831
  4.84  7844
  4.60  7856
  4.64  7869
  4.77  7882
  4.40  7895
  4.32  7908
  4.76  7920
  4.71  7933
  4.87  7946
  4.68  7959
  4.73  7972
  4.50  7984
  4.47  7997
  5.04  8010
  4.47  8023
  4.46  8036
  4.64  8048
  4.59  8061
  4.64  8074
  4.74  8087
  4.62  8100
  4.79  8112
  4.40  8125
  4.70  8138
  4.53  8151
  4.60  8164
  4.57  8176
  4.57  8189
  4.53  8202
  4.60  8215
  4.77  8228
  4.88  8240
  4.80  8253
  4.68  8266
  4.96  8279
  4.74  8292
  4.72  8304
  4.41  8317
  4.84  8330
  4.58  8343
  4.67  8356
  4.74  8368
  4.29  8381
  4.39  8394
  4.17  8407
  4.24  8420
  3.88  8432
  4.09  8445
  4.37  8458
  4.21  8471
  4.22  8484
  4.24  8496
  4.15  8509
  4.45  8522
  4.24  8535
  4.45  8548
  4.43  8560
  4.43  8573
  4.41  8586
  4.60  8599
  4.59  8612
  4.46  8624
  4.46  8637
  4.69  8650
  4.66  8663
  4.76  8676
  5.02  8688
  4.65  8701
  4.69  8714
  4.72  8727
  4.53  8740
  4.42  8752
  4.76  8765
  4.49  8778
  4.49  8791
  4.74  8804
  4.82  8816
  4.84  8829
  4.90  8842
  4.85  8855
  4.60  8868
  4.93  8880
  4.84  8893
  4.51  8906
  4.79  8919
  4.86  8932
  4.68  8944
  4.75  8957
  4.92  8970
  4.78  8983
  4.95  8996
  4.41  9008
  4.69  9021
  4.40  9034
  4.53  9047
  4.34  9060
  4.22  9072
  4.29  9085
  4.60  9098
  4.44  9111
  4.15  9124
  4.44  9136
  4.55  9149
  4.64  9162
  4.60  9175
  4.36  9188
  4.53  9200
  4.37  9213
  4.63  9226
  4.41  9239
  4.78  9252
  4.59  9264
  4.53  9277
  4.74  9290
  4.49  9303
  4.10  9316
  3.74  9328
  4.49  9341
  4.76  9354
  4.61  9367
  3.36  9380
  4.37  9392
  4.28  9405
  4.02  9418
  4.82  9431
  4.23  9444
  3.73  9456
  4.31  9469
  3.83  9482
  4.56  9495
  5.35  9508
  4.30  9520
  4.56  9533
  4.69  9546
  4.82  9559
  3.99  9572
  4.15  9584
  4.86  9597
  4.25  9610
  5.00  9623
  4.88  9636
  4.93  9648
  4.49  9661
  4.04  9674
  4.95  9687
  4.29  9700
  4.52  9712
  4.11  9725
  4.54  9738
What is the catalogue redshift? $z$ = 0.183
